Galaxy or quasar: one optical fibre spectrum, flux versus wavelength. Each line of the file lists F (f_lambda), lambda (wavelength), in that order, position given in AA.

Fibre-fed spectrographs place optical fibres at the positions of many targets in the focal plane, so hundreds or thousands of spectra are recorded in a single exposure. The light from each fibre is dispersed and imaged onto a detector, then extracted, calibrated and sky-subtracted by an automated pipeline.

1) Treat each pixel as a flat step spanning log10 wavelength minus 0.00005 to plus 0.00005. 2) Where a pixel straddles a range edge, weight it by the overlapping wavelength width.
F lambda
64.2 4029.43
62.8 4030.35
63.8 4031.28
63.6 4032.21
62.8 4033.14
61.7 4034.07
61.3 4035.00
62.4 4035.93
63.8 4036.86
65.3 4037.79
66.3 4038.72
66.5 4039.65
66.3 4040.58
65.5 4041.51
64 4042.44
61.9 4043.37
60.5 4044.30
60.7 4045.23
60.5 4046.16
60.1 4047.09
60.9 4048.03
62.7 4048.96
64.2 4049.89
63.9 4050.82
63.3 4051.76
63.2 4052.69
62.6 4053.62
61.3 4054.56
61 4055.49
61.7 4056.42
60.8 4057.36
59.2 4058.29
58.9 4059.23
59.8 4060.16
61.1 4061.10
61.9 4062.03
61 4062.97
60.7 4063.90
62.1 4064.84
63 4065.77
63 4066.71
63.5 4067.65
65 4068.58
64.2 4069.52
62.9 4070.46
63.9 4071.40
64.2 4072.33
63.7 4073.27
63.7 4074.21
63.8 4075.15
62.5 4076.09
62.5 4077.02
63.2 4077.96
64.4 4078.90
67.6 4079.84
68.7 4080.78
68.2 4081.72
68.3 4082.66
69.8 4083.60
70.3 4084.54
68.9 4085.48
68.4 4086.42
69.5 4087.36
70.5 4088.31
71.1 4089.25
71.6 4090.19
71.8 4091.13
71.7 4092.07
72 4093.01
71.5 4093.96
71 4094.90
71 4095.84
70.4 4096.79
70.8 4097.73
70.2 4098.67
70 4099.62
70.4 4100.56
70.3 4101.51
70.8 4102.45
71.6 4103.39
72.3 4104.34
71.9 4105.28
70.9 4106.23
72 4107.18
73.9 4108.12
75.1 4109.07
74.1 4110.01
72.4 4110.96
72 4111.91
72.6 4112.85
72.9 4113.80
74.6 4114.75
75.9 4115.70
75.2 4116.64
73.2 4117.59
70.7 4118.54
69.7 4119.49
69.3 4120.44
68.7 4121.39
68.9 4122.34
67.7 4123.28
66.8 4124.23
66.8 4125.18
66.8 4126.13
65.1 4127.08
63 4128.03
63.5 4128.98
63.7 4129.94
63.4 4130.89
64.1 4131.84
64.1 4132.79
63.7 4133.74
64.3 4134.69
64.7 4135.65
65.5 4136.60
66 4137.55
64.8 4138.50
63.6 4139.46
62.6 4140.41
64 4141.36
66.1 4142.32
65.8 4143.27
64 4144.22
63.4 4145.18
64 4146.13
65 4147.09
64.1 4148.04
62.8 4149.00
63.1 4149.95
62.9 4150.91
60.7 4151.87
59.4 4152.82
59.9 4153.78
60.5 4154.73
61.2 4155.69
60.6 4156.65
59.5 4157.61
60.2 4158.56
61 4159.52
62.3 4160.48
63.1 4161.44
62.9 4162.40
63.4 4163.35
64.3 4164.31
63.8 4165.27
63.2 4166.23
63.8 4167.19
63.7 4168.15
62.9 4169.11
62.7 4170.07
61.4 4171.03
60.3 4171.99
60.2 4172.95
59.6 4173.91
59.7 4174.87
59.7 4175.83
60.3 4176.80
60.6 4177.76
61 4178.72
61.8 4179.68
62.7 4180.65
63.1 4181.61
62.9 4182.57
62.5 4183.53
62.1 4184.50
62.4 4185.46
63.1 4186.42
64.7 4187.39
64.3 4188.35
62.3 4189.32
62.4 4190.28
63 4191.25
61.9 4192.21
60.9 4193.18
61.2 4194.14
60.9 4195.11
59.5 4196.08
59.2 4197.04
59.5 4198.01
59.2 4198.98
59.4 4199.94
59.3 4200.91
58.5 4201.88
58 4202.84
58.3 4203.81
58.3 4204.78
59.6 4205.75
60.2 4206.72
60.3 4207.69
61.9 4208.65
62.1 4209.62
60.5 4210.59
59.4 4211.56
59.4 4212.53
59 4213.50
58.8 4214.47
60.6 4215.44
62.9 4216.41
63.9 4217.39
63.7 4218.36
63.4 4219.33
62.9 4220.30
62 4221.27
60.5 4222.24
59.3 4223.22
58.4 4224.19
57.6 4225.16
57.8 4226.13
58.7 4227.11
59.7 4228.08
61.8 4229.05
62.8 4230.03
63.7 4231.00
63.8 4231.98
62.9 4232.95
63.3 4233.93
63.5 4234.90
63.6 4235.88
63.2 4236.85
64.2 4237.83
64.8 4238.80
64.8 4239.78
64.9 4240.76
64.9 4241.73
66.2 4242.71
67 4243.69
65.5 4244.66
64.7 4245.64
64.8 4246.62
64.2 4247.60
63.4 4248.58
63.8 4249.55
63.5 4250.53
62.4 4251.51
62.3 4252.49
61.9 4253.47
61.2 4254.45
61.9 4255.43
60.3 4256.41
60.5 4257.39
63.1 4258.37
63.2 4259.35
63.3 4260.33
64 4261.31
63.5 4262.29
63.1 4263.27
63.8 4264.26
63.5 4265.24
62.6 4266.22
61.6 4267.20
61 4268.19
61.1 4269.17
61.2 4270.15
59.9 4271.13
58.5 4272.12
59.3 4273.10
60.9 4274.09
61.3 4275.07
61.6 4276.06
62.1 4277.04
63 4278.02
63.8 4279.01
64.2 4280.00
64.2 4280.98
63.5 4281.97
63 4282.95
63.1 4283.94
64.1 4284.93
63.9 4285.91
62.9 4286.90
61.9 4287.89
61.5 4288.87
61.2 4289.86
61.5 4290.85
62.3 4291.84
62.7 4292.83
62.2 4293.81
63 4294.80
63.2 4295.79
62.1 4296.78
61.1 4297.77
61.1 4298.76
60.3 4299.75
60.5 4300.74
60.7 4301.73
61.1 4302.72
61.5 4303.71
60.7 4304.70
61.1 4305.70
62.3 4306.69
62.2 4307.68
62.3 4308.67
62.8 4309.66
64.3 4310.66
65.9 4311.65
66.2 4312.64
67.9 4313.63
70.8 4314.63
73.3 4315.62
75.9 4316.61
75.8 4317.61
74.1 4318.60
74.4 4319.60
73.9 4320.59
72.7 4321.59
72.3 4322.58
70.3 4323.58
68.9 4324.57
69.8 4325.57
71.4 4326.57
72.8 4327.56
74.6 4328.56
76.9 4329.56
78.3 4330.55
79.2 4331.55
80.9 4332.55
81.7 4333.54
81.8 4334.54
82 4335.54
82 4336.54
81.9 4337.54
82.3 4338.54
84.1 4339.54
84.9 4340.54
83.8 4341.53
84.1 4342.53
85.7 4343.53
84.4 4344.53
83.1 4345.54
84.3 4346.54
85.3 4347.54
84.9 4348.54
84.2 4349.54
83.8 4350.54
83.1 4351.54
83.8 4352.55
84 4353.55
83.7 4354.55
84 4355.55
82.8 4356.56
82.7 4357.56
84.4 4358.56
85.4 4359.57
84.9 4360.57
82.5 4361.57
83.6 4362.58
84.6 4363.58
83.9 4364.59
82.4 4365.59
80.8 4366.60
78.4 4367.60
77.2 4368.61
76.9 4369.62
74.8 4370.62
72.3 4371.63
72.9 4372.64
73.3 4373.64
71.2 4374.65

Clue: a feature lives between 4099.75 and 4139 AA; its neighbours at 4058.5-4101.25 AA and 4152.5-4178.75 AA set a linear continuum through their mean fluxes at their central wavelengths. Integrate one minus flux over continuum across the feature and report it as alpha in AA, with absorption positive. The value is -3.00 AA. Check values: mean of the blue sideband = 66.5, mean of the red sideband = 61.5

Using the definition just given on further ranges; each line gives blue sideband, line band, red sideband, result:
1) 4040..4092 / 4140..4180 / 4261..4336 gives 1.7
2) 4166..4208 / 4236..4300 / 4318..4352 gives 7.4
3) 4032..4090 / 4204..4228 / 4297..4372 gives 3.5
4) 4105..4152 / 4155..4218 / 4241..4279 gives 3.9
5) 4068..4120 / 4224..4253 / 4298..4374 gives 4.1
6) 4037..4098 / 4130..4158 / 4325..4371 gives 2.5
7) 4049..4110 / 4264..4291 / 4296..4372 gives 4.2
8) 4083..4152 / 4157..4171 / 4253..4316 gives 0.9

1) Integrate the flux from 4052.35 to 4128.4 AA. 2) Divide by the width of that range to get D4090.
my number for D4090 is 67.7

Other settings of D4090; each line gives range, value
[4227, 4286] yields 62.9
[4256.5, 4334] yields 65.5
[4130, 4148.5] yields 64.4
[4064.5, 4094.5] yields 66.8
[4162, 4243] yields 61.6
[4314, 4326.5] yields 72.5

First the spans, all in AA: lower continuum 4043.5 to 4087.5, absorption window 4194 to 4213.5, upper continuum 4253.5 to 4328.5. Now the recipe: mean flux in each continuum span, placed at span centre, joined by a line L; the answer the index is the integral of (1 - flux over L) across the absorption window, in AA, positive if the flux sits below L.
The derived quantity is 1.3 AA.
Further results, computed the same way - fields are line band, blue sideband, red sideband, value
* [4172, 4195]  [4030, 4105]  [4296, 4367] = 2.7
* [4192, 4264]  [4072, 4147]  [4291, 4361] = 9.7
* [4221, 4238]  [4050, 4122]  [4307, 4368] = 2.8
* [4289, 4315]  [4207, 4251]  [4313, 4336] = 3.3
